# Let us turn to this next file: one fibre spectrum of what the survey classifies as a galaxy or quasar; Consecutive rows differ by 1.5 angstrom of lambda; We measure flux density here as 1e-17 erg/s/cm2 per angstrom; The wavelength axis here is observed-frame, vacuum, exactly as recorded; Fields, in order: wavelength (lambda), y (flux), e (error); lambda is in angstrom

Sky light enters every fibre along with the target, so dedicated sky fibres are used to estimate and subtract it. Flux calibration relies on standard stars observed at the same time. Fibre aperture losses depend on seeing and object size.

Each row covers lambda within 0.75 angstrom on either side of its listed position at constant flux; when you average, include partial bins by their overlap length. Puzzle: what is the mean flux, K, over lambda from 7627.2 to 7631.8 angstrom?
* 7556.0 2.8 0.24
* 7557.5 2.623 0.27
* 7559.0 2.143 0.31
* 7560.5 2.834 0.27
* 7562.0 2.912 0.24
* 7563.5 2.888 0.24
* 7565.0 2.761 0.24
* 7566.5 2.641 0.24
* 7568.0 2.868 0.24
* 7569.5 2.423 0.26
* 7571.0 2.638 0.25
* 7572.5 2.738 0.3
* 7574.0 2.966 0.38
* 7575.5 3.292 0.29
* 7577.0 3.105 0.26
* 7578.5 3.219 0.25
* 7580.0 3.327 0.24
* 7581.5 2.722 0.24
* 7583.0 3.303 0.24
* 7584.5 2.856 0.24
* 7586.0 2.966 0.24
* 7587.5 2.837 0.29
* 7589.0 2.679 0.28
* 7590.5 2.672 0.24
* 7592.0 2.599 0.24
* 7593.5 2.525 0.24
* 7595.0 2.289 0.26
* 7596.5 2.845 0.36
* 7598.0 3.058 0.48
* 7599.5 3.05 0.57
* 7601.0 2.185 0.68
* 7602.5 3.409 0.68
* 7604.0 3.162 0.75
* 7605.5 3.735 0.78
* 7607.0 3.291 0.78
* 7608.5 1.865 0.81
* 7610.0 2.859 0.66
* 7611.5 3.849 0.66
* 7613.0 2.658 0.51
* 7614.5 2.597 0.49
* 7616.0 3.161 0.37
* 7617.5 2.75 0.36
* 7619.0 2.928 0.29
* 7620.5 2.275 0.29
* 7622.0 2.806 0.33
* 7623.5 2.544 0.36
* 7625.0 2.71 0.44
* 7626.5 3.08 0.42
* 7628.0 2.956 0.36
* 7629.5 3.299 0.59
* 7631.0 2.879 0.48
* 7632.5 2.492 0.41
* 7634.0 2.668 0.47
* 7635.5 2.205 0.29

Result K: 3.04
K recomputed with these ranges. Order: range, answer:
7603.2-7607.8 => 3.38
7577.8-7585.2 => 3.09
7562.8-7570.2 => 2.72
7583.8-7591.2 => 2.8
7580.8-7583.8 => 3.01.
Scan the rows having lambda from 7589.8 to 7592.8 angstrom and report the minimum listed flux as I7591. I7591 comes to 2.599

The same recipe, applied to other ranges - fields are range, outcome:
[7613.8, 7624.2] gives 2.275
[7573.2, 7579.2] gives 2.966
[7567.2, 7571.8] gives 2.423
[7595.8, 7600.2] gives 2.845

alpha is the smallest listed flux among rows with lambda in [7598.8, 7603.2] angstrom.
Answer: 2.185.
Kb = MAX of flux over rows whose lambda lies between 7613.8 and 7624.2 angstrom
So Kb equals 3.161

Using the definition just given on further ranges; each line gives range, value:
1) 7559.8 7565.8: 2.912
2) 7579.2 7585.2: 3.327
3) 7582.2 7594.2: 3.303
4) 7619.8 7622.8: 2.806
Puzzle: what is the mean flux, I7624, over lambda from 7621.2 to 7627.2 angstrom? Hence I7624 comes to 2.78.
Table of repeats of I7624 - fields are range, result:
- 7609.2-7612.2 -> 3.32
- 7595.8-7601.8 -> 2.79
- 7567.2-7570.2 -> 2.65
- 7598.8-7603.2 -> 2.87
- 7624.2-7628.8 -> 2.92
